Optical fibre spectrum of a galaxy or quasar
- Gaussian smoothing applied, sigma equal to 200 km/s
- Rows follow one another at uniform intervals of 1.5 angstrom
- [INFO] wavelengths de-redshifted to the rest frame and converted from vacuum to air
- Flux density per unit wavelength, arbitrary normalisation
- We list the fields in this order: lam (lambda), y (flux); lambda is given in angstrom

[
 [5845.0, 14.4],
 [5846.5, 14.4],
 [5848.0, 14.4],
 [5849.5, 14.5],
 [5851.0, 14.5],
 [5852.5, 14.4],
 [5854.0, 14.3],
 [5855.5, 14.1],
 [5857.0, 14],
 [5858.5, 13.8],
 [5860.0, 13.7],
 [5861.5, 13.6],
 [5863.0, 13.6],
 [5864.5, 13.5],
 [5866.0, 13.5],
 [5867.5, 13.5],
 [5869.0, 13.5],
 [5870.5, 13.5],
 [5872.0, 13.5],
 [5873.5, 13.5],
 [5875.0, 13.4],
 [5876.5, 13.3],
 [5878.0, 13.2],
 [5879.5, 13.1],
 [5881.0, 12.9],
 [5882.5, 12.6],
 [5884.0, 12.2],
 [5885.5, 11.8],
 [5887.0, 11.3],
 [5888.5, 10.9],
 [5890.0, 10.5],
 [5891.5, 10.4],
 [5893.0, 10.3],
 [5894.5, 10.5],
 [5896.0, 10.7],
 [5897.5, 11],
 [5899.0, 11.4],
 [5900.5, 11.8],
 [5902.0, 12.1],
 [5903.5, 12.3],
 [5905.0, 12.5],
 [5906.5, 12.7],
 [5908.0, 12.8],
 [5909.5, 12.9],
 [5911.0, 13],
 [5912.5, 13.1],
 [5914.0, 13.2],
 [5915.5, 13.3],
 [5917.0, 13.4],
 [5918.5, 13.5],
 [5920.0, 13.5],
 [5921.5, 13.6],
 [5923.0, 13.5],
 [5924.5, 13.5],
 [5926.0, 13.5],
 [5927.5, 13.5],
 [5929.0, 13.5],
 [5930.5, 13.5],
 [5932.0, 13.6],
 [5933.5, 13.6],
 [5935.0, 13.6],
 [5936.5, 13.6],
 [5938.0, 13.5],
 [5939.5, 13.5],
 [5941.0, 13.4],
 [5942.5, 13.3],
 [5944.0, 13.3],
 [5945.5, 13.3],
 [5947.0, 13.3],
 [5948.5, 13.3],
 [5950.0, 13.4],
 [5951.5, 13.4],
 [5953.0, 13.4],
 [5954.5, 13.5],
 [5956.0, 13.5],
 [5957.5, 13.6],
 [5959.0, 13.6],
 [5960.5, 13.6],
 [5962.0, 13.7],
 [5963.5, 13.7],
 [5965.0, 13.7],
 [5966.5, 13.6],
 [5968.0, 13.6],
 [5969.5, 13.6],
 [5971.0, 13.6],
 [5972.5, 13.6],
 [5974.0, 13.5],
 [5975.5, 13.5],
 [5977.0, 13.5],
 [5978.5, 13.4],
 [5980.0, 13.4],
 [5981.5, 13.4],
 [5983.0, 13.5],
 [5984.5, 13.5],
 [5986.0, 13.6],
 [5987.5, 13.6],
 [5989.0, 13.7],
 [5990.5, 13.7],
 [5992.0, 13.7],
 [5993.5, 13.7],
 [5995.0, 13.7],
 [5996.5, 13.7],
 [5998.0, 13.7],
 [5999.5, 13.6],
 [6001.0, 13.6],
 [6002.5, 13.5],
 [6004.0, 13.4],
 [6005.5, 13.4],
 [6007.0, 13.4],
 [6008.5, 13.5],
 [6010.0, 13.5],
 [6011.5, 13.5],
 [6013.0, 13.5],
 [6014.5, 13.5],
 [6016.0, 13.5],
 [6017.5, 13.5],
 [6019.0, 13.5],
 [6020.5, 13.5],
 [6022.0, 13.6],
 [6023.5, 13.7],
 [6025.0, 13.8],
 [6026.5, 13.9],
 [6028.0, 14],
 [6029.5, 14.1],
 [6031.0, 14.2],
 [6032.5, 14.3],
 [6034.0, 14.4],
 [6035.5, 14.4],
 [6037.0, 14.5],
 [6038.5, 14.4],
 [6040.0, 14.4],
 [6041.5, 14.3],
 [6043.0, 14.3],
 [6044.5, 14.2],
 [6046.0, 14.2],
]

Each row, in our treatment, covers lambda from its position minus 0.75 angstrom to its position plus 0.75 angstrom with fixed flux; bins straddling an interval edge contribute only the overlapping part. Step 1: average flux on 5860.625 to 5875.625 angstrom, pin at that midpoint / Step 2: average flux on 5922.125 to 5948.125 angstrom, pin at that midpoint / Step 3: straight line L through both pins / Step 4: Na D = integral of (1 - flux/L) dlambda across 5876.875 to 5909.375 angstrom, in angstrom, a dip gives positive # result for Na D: 4.1 angstrom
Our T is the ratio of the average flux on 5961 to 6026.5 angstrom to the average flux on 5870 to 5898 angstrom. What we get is 1.1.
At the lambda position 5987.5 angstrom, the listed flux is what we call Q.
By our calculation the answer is 13.6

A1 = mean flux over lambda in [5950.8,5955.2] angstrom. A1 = 13.4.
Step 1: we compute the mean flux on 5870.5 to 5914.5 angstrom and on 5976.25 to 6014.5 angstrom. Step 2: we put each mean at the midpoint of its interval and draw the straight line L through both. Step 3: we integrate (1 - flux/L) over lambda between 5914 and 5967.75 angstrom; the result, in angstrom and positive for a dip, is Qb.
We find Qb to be -2.8 angstrom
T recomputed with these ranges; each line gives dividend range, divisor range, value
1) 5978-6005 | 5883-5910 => 1.17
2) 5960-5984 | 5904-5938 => 1.02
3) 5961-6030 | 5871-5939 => 1.07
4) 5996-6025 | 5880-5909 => 1.16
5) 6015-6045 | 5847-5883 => 1.03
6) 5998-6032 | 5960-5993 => 1.00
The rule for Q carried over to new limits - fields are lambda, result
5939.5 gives 13.5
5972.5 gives 13.6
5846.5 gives 14.4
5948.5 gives 13.3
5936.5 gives 13.6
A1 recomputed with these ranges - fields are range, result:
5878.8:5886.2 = 12.5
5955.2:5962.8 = 13.6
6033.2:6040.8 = 14.4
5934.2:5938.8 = 13.6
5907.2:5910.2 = 12.8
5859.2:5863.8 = 13.6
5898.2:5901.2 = 11.6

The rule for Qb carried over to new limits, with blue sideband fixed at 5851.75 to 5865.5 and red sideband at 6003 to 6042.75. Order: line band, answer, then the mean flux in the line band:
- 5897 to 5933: 2.3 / 13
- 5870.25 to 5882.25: 0.5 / 13.3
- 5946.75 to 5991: 1.0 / 13.5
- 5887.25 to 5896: 2.1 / 10.6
